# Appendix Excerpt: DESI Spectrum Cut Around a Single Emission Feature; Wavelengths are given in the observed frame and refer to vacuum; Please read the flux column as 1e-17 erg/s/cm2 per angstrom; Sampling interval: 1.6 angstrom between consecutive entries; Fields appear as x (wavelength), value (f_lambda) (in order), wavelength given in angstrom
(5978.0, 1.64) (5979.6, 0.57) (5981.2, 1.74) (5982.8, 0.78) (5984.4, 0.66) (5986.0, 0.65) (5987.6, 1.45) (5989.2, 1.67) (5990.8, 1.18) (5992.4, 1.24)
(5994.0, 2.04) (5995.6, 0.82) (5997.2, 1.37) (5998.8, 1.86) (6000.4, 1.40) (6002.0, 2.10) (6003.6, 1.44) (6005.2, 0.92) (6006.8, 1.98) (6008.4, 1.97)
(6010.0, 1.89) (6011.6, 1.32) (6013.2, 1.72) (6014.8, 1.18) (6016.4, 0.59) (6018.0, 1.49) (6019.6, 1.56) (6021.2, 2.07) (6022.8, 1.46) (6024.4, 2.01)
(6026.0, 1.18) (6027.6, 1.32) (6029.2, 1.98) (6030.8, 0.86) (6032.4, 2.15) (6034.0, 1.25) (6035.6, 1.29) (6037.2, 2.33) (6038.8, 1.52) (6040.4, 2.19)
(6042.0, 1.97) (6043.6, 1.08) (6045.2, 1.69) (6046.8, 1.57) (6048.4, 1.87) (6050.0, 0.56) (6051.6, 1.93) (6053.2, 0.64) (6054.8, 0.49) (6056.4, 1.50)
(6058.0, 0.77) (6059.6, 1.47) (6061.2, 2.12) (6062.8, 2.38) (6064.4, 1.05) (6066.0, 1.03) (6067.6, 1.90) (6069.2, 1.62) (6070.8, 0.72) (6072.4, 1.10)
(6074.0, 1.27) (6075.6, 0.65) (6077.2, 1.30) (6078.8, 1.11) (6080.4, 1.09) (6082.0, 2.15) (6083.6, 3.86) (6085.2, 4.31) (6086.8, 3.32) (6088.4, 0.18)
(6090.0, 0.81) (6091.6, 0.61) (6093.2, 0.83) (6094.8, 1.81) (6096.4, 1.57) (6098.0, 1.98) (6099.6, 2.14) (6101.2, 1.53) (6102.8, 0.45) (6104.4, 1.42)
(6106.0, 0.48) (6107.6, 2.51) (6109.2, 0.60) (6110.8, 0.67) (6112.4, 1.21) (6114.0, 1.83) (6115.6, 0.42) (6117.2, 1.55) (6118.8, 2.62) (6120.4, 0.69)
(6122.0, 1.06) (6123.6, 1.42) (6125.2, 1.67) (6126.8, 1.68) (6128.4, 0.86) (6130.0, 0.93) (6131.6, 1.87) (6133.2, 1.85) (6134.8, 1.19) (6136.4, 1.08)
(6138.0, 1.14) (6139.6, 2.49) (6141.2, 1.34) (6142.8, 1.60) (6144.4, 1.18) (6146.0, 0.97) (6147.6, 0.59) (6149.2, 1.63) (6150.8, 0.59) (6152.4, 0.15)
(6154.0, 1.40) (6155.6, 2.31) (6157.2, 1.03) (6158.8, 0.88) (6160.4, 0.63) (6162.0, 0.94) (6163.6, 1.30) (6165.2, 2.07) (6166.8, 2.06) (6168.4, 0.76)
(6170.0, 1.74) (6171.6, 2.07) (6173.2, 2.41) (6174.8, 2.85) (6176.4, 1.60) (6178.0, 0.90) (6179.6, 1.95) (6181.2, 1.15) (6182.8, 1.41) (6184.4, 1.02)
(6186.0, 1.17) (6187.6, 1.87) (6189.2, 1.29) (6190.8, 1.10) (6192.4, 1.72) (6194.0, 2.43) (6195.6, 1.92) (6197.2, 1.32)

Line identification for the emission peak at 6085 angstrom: Hbeta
